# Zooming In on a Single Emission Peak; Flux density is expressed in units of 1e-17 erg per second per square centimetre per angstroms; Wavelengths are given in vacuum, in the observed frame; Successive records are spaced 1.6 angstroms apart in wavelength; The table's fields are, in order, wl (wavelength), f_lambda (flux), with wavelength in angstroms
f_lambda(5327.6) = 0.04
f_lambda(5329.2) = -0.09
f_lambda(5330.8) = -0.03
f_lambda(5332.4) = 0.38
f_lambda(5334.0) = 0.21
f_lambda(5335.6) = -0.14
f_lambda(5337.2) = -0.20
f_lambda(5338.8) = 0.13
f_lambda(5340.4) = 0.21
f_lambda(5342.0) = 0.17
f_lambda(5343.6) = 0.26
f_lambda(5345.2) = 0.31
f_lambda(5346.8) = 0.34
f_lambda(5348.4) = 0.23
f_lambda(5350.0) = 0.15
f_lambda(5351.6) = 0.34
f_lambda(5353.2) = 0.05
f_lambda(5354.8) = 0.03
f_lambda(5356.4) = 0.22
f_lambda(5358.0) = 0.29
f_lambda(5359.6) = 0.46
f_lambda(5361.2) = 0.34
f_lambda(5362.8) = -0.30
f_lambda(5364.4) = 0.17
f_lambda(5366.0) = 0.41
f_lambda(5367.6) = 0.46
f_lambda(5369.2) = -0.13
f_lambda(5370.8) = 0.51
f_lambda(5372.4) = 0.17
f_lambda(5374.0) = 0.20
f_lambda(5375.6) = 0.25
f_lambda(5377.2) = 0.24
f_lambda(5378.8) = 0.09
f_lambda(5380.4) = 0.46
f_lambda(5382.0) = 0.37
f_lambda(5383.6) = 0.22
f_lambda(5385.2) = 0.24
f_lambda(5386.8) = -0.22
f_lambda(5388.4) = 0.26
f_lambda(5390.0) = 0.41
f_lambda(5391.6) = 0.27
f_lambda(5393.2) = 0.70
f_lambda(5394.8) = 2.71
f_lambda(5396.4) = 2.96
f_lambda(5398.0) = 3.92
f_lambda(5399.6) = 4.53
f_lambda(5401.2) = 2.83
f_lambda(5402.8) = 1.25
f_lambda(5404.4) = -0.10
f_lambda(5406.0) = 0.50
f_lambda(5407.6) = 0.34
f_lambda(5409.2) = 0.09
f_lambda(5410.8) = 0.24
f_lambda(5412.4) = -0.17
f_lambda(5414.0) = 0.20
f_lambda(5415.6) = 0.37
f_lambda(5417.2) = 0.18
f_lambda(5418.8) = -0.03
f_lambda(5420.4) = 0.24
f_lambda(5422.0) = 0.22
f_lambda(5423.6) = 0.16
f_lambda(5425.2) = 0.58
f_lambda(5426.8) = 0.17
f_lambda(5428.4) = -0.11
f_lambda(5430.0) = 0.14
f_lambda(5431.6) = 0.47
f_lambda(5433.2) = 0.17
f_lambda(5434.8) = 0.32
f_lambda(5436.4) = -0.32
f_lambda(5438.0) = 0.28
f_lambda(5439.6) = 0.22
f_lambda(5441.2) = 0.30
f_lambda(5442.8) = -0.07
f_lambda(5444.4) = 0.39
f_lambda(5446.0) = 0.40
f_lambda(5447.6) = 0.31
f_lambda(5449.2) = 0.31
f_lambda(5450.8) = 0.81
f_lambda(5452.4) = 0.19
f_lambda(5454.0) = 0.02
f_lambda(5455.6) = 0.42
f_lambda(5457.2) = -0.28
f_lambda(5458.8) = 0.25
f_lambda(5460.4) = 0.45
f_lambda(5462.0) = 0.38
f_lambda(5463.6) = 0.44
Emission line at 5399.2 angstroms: [O II]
